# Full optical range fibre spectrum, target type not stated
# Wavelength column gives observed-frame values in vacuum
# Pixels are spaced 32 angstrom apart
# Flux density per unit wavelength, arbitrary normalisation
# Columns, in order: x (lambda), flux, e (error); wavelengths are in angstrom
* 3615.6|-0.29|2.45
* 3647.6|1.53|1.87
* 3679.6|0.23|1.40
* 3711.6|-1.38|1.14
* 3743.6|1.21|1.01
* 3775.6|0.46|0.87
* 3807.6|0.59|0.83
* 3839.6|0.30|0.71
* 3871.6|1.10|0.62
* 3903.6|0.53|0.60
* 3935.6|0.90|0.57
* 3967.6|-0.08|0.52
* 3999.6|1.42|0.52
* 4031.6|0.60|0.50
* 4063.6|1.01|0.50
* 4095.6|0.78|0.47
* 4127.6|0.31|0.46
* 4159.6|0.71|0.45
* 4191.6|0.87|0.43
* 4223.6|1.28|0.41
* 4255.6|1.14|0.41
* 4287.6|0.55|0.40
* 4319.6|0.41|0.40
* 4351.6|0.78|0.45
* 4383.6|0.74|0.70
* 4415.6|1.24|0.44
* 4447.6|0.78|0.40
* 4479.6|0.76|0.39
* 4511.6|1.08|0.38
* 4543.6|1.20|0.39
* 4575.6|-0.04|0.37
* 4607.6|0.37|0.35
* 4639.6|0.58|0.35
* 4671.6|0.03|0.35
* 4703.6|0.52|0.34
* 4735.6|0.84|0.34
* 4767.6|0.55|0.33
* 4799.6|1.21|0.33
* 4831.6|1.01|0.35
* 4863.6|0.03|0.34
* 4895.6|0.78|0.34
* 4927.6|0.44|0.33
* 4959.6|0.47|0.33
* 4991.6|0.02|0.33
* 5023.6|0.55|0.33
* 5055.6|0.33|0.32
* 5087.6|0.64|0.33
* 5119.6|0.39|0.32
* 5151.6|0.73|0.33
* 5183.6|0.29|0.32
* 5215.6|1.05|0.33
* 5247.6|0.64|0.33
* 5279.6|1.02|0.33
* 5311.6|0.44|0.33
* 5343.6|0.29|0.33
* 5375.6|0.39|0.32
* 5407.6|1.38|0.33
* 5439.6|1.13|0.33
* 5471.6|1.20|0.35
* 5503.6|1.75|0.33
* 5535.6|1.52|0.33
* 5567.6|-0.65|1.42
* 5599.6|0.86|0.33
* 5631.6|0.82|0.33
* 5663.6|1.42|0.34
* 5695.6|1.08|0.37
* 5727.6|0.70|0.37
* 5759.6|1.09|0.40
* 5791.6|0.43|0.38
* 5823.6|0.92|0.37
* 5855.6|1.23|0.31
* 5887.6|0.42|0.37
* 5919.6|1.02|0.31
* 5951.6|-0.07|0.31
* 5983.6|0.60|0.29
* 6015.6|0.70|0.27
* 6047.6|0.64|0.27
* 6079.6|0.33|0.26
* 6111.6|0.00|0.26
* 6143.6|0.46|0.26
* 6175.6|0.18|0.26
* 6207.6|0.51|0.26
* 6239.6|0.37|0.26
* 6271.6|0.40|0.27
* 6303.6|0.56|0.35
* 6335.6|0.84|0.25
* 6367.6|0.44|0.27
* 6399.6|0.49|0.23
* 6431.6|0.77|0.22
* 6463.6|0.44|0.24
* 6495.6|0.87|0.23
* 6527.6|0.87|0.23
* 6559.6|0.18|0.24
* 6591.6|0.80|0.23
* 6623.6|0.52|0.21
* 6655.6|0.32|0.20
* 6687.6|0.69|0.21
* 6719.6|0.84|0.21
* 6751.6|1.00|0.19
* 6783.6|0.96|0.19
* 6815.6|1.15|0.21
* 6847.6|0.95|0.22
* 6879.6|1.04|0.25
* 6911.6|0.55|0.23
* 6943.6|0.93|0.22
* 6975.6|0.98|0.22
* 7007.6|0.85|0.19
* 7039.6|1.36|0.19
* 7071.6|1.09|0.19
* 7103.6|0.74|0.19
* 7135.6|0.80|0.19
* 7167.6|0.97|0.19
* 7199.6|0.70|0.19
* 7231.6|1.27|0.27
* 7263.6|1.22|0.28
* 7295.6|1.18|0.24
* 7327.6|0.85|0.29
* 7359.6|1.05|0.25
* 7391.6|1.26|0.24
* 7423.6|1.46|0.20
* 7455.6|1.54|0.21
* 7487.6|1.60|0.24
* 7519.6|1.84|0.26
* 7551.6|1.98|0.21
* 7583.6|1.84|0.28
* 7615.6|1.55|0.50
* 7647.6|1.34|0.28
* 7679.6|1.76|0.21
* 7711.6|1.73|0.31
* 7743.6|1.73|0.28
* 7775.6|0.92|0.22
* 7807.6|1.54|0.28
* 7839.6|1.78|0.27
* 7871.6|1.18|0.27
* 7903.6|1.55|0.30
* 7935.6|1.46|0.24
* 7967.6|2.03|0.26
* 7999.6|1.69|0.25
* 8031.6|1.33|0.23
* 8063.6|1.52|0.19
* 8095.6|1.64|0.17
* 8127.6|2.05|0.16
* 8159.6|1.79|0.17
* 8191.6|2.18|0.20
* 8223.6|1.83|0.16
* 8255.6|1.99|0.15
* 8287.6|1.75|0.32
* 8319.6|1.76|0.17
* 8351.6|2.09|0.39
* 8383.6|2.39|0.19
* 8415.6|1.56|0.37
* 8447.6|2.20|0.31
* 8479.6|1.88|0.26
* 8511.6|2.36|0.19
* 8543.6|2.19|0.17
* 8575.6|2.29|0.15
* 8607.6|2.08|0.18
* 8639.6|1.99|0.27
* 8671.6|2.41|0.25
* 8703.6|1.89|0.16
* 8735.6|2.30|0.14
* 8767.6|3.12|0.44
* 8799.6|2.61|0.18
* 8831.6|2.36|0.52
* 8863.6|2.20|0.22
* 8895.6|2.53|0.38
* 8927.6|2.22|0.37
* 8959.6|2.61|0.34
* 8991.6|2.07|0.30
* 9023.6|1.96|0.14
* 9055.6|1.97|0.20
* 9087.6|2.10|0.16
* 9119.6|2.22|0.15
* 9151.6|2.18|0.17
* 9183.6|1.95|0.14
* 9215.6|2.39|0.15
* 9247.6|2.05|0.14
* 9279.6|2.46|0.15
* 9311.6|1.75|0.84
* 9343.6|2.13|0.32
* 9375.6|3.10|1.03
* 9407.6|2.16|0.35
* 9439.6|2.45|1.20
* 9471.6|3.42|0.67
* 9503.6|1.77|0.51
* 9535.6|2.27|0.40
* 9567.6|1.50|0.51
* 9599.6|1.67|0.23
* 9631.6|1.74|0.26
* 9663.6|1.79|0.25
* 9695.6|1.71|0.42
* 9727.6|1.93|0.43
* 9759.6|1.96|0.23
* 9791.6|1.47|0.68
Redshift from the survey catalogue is 0.860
